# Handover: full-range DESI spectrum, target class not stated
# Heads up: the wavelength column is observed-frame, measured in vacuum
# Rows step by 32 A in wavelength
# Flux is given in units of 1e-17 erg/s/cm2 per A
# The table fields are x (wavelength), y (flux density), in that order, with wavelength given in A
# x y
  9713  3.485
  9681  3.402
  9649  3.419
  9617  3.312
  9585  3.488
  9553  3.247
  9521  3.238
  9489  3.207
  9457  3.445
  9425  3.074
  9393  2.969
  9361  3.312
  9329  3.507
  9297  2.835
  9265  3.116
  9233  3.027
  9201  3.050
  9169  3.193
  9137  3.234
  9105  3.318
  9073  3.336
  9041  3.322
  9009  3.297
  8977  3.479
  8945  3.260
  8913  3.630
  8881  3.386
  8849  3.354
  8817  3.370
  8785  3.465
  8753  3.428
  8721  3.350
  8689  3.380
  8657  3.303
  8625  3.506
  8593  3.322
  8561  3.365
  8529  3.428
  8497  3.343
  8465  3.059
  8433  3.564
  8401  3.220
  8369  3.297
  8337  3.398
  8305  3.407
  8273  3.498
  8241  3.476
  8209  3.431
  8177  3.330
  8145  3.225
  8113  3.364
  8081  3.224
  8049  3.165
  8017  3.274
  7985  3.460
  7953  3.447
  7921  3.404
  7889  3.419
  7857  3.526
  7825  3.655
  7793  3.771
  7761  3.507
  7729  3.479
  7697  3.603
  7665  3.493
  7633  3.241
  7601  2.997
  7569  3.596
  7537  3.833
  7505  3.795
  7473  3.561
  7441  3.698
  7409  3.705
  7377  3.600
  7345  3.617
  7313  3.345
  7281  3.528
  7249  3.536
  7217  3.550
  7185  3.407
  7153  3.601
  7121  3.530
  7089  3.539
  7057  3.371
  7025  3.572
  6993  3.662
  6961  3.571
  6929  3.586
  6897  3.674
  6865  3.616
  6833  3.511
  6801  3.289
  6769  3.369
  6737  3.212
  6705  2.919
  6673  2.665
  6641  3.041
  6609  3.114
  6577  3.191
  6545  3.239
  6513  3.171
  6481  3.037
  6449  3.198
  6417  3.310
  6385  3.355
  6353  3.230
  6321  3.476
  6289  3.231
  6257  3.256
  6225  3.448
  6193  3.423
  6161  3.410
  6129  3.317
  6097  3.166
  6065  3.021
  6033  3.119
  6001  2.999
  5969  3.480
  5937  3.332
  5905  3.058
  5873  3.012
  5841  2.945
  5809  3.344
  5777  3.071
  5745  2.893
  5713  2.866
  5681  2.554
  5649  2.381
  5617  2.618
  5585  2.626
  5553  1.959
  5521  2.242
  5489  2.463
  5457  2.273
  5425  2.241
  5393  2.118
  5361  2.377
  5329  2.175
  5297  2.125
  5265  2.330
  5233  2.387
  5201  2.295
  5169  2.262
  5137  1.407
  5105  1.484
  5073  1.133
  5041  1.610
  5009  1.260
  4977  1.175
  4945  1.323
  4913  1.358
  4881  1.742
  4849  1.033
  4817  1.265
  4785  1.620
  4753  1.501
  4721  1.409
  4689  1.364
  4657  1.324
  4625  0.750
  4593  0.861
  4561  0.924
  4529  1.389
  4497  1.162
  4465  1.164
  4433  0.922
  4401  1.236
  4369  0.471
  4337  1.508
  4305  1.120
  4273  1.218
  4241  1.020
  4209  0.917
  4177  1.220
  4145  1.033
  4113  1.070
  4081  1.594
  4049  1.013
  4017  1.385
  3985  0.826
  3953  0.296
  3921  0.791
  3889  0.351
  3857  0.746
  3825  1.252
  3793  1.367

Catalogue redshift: 0.29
